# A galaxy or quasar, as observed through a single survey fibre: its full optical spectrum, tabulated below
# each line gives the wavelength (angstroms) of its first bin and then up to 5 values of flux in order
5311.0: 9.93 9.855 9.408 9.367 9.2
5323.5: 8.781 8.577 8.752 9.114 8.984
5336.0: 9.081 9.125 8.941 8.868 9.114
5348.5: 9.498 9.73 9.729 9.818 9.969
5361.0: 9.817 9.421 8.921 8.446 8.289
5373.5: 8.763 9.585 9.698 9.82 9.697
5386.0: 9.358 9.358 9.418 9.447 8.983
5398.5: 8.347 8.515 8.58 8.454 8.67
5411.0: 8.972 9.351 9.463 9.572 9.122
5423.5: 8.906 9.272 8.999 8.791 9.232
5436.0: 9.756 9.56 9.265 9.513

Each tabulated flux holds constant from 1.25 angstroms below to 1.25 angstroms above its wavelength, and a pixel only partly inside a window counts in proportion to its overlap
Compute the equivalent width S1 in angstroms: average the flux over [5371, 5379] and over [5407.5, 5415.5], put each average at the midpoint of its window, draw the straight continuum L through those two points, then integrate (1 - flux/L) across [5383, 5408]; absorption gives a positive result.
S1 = 0.3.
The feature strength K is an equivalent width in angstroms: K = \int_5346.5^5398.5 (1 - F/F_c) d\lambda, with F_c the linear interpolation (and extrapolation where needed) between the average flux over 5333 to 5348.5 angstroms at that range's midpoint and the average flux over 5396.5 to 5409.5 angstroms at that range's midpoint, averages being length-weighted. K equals -3.3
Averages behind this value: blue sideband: 9.06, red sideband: 8.54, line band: 9.36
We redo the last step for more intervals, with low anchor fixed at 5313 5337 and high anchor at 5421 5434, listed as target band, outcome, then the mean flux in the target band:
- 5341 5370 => -0.9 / 9.36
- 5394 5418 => 0.5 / 8.86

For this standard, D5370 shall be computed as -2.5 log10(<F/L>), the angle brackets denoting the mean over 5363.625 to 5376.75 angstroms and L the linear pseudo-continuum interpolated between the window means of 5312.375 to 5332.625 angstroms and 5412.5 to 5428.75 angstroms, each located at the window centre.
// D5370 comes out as 0.04 mag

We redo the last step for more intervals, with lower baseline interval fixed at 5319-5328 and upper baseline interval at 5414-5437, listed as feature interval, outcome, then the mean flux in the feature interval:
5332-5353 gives -0.03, 9.19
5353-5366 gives -0.08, 9.67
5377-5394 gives -0.05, 9.55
